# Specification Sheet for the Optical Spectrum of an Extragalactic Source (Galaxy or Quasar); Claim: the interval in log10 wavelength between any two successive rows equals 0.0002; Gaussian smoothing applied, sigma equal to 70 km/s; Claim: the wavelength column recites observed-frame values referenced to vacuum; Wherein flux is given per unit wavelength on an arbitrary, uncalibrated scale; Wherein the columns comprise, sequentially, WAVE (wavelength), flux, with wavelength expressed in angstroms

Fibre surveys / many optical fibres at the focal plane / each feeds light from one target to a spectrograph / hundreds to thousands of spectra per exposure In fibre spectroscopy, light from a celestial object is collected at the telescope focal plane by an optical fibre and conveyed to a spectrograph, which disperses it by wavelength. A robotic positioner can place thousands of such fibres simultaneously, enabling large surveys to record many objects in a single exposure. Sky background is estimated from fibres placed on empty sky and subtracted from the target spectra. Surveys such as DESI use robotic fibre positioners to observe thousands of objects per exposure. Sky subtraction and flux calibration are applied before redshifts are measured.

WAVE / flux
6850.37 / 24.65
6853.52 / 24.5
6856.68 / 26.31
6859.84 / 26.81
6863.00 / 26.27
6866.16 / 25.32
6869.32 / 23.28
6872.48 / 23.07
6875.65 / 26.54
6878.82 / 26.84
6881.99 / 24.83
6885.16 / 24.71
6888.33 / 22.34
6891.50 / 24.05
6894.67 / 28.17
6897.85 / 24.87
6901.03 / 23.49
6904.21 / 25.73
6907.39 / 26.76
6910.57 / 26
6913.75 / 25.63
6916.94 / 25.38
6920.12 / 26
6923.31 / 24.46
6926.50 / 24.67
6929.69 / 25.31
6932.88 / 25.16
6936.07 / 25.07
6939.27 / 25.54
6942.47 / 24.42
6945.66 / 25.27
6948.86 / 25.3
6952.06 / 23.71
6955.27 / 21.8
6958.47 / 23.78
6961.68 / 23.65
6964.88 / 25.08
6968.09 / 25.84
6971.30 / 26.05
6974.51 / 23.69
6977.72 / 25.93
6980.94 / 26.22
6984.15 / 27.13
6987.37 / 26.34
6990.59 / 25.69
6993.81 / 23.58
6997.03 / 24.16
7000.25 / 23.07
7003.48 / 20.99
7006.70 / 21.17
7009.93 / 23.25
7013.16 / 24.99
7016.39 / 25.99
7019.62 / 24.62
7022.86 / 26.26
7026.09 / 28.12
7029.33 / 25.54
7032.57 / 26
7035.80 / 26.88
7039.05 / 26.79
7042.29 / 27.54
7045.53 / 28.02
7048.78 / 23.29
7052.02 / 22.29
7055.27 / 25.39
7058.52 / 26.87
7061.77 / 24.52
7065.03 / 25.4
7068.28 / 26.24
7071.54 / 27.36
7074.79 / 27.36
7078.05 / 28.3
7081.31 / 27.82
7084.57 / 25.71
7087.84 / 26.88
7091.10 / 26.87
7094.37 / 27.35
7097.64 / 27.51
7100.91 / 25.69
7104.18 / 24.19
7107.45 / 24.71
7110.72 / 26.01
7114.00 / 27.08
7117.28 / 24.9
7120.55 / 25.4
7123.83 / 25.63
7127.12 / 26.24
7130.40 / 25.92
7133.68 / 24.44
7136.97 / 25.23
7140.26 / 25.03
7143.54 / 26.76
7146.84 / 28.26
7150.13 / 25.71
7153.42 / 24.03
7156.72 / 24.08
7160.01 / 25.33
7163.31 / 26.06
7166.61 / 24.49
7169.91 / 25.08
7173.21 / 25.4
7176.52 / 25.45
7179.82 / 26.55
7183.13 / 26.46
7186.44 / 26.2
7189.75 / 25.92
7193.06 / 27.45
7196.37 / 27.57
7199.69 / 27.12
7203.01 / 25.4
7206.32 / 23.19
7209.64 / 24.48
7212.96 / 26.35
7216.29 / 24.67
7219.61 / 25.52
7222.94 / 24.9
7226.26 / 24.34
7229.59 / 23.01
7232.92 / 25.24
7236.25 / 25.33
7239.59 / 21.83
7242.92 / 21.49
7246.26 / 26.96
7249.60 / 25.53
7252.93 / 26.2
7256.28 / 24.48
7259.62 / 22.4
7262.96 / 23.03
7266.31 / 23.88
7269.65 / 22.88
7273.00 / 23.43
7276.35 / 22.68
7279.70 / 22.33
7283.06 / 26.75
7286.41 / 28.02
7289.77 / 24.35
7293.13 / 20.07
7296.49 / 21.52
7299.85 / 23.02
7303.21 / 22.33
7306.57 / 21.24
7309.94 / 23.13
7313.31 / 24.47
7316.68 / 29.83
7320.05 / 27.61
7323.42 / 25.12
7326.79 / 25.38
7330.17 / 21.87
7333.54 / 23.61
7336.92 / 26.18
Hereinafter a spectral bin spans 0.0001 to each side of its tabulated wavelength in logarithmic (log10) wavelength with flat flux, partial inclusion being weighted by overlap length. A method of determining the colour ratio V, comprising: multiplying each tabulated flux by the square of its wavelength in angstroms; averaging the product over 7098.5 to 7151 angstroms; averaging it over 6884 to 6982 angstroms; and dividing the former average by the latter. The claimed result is 1.1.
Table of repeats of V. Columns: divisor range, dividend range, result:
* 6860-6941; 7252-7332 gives 1.06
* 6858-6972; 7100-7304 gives 1.08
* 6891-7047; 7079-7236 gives 1.08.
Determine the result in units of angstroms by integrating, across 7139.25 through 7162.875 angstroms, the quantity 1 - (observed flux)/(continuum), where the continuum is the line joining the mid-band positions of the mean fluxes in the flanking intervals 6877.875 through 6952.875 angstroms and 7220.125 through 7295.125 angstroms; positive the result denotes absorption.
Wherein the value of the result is -1.2 angstroms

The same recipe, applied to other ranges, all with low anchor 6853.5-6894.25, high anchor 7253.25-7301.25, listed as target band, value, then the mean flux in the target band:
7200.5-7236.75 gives -1.5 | 24.8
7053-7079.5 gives -2.1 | 26.3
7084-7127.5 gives -3.2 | 26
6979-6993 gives -0.9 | 26.2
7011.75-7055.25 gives -2.4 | 25.9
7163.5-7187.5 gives -1.7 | 25.7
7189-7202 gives -1.7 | 27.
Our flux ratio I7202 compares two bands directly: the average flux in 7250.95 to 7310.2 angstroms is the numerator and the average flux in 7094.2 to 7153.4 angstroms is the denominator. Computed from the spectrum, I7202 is 0.9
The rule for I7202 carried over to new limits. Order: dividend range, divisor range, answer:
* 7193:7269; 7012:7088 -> 0.94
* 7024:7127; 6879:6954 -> 1.04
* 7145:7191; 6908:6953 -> 1.02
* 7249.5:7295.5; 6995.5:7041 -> 0.96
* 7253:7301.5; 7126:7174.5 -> 0.93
